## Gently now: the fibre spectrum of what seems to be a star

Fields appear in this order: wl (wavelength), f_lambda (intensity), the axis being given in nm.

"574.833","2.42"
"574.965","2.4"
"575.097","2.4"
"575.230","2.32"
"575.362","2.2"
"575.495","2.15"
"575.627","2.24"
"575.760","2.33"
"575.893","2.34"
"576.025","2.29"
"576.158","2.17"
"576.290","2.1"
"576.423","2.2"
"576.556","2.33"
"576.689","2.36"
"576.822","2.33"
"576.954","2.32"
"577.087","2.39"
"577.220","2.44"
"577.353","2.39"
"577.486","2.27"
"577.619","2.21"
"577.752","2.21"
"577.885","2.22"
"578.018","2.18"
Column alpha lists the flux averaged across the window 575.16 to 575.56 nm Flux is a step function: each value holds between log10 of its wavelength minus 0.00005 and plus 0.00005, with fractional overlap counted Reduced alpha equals 2.22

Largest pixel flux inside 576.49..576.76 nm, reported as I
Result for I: 2.36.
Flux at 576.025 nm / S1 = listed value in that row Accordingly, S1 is 2.29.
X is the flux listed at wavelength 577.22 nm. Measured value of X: 2.44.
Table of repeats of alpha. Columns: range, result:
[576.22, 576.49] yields 2.15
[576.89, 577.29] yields 2.38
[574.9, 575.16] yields 2.4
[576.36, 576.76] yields 2.29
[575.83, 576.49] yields 2.22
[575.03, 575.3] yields 2.36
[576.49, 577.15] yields 2.35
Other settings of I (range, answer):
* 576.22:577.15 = 2.39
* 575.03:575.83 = 2.4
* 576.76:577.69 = 2.44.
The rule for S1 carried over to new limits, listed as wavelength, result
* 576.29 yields 2.1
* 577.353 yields 2.39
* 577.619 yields 2.21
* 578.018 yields 2.18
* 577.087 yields 2.39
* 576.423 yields 2.2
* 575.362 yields 2.2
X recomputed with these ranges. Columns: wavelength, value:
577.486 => 2.27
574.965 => 2.4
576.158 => 2.17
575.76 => 2.33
